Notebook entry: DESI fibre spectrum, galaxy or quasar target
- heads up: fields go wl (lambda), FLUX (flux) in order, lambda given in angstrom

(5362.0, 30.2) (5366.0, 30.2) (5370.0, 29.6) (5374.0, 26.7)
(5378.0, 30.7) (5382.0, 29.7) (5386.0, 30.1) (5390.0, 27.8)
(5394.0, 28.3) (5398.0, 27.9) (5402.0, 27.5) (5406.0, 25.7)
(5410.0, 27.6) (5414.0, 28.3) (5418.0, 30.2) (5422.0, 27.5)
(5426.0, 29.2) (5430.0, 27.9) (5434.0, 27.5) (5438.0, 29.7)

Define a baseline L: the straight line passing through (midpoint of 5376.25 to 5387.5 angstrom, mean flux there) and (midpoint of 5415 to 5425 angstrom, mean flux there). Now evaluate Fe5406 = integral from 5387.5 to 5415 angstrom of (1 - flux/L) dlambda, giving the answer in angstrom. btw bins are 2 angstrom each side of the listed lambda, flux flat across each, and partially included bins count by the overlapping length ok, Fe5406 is 1.8 angstrom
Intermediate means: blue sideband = 30.2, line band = 27.6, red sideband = 28.8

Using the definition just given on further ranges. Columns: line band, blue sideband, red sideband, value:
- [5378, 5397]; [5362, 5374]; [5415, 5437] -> 0.01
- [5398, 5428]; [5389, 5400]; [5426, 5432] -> 0.21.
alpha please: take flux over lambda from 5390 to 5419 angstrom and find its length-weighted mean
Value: 27.8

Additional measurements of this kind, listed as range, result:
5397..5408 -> 27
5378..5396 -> 29.2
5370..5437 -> 28.3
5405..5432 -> 28.1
